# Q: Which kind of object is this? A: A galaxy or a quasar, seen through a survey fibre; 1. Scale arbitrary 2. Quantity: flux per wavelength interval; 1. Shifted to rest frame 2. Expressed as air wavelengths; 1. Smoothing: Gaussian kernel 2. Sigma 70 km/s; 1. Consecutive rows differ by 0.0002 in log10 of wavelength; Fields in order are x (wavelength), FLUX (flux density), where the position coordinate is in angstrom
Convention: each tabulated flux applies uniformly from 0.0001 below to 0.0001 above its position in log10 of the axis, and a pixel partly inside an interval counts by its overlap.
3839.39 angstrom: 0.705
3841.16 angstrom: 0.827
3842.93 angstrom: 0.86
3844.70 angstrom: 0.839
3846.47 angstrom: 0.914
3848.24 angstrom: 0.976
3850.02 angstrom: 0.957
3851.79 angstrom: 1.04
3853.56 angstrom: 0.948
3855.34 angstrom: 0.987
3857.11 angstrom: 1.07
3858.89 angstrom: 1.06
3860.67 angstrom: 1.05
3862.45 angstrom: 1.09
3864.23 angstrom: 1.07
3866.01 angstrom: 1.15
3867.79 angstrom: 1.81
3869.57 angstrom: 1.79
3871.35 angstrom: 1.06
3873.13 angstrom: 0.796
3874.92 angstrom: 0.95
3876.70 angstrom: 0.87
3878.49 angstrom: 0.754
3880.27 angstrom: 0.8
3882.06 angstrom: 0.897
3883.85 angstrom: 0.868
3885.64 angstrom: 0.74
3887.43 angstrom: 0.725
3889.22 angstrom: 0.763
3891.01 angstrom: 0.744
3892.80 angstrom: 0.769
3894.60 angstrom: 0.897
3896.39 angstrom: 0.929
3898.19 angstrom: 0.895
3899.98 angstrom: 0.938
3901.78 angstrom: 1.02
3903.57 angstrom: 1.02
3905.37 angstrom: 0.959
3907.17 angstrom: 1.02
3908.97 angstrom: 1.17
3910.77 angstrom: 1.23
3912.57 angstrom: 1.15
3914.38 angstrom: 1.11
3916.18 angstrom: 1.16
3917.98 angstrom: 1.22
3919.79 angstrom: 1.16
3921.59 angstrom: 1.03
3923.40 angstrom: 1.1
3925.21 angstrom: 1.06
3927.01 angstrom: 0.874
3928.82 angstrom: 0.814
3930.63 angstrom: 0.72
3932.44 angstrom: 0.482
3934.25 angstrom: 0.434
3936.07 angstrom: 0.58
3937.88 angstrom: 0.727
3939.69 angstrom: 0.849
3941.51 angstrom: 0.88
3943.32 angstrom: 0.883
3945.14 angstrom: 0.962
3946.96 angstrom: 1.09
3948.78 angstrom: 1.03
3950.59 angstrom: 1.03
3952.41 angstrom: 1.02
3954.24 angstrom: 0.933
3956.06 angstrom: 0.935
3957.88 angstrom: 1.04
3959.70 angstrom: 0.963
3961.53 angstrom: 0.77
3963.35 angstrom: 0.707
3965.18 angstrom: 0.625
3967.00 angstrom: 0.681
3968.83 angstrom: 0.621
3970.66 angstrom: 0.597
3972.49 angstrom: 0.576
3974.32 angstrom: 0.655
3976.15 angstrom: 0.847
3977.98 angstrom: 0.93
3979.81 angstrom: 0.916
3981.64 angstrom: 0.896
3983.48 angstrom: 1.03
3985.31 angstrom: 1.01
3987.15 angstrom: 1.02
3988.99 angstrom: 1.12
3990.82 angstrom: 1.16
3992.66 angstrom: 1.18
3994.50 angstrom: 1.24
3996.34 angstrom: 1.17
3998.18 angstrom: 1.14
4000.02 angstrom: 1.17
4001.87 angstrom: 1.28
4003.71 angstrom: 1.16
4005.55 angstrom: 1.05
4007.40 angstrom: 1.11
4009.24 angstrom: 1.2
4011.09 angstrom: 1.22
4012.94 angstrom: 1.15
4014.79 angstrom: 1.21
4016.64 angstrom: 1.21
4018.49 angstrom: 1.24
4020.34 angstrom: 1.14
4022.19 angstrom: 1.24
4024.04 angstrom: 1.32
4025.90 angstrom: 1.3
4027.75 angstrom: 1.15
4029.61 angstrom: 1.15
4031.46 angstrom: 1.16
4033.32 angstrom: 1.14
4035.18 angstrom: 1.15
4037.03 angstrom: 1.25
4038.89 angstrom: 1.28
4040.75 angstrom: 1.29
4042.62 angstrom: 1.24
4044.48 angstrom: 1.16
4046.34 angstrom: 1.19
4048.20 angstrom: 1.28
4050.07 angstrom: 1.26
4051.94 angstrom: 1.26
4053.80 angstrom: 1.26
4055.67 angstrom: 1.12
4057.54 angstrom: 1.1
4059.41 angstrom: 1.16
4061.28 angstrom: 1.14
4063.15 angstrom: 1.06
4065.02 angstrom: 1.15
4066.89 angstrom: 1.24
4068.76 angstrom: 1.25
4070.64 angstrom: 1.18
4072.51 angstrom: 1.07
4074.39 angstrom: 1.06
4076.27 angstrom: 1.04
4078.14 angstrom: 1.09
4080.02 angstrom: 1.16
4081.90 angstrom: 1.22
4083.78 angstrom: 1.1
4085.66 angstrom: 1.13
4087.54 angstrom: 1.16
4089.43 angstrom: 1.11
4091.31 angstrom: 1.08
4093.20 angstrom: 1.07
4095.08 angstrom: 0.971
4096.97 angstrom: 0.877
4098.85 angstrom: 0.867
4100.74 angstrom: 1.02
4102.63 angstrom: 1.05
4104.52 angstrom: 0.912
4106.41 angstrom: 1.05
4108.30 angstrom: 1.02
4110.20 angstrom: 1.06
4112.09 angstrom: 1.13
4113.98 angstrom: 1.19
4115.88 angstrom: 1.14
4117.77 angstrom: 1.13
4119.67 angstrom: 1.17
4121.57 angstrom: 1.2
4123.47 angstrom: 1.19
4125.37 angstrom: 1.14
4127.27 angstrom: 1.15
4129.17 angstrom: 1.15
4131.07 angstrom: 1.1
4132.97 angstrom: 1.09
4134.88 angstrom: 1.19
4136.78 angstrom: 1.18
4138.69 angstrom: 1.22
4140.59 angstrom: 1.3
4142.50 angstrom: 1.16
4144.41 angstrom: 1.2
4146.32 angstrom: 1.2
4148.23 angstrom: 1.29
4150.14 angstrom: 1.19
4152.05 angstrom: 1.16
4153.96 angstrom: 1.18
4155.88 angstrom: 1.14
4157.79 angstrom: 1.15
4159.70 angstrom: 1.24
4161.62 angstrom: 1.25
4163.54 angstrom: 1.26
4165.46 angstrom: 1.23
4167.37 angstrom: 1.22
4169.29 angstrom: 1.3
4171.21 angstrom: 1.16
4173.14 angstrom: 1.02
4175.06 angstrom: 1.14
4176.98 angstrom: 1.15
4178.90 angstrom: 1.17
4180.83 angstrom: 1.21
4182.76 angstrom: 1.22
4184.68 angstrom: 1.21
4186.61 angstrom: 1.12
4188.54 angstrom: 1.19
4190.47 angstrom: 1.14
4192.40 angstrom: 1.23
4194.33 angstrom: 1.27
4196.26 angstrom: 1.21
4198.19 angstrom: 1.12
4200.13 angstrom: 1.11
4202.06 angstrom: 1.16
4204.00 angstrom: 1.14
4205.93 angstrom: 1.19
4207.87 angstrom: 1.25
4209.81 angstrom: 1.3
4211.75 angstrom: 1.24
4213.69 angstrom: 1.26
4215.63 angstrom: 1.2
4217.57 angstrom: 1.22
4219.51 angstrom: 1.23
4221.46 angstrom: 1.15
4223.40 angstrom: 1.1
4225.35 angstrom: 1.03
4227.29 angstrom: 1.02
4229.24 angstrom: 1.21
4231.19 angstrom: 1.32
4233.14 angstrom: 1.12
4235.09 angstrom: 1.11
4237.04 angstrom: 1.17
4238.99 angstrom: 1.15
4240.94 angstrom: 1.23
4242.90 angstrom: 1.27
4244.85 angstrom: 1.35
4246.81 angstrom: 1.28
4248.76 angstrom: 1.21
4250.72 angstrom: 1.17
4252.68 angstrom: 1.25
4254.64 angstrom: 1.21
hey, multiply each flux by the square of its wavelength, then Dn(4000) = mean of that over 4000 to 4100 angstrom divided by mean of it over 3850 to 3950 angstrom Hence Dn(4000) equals 1.29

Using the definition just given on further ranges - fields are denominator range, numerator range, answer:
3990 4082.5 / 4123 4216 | 1.07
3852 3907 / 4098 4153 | 1.31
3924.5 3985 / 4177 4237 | 1.62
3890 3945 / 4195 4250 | 1.49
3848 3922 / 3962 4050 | 1.13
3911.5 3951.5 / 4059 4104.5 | 1.27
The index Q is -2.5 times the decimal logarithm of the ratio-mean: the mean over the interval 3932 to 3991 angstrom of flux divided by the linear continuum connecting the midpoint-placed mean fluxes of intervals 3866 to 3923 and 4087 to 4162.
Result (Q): 0.23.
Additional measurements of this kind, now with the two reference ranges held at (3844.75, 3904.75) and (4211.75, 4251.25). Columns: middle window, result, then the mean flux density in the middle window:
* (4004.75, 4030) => -0.13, 1.19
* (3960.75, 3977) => 0.46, 0.674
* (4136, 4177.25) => -0.05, 1.2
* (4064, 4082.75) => -0.05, 1.15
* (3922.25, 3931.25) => 0.10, 0.923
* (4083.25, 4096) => 0.02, 1.09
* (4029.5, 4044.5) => -0.13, 1.21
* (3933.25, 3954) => 0.18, 0.863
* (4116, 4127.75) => -0.03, 1.16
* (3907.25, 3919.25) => -0.16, 1.16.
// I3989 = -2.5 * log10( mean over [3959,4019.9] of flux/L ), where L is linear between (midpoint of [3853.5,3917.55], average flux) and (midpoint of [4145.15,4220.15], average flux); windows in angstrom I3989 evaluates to 0.083 mag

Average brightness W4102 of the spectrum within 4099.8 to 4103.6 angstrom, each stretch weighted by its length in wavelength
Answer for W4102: 1.03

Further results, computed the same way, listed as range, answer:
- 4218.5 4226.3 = 1.13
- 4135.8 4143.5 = 1.22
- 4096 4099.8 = 0.873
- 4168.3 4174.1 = 1.16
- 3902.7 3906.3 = 0.989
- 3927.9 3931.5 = 0.768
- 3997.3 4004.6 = 1.19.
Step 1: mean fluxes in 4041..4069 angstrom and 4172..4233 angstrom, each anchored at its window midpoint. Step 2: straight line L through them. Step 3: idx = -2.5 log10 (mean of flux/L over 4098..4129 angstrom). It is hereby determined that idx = 0.09 mag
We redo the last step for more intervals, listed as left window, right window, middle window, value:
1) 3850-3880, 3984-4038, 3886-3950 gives 0.204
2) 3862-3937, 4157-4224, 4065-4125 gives 0.022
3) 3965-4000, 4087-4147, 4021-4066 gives -0.187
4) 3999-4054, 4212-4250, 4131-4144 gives 0.014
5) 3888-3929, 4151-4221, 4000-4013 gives -0.095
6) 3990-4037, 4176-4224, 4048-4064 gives 0.010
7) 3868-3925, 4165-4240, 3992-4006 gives -0.117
